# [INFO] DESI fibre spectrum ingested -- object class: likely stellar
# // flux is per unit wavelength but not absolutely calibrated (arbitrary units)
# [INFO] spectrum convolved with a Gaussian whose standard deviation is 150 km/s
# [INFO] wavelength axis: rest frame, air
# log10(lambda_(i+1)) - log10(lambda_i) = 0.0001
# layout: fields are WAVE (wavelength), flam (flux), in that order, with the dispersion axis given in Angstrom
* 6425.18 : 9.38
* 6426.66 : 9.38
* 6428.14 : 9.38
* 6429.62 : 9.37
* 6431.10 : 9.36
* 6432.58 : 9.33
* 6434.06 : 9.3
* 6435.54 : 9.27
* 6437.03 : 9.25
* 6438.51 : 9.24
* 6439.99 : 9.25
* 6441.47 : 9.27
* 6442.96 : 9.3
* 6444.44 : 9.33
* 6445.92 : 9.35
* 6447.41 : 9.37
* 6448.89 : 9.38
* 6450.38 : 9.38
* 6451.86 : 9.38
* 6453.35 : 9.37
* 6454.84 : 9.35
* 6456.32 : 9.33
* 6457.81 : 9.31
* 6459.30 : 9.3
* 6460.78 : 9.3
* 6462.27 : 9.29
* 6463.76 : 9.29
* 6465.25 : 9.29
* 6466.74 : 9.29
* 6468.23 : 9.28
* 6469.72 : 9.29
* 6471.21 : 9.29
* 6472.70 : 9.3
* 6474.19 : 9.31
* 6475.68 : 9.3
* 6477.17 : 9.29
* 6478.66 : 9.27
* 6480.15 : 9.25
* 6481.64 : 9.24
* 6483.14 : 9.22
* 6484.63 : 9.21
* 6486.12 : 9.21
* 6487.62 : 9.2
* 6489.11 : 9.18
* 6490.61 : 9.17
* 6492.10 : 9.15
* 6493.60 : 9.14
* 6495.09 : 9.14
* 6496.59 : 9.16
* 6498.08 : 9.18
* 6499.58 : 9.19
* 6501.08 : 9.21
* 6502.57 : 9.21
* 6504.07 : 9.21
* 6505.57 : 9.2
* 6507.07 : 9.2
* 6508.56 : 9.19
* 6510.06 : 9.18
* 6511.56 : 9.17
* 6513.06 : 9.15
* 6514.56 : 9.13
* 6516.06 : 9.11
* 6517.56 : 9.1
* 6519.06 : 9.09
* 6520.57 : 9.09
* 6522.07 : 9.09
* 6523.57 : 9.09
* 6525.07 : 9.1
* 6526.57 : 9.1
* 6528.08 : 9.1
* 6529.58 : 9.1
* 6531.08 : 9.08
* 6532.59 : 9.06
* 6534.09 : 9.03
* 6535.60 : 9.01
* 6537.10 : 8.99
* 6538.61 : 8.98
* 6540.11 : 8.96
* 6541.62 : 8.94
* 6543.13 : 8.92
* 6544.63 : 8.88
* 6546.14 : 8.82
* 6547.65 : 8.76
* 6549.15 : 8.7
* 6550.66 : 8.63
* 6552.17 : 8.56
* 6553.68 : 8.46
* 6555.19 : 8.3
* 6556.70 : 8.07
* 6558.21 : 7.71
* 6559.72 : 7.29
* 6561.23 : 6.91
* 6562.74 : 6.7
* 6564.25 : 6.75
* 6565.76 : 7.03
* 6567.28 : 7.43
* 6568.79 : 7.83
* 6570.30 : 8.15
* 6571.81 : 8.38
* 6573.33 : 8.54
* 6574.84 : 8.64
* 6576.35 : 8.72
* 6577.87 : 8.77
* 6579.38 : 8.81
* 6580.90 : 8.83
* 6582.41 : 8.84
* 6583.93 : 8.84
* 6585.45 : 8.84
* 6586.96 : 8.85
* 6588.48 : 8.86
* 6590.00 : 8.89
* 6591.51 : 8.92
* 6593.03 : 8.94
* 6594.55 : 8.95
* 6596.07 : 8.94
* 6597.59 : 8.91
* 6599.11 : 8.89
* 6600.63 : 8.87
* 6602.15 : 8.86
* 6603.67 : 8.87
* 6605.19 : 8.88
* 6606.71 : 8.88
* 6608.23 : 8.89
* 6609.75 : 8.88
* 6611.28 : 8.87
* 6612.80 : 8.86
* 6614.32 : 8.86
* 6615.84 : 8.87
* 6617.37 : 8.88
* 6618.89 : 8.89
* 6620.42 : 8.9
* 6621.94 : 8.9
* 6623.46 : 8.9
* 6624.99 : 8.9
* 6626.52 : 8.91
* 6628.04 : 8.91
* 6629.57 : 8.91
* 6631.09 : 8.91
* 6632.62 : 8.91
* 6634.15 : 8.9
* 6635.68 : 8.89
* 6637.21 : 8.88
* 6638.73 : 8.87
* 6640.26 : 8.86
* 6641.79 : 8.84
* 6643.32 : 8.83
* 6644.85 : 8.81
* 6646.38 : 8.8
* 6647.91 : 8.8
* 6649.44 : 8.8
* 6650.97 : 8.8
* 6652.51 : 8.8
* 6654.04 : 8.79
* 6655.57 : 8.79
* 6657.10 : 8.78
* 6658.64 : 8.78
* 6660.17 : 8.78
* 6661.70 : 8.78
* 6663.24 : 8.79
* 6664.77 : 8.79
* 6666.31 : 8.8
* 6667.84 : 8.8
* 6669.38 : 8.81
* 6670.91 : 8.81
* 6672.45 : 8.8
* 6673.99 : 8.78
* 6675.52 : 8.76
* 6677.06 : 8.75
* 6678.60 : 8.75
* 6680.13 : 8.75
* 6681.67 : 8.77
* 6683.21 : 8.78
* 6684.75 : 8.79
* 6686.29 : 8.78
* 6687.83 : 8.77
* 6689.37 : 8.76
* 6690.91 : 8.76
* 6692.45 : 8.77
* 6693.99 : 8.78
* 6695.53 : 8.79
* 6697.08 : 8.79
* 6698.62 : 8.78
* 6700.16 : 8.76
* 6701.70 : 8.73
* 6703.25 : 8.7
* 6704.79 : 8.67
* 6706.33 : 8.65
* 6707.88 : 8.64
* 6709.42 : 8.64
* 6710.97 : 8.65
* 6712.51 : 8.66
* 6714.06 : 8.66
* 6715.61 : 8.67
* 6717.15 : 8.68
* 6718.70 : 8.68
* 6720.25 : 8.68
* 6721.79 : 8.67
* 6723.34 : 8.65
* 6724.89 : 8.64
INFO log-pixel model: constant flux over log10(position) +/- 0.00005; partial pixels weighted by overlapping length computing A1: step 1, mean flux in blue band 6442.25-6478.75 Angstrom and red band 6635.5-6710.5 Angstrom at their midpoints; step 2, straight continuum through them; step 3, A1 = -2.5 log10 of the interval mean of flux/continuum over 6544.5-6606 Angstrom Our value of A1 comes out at 0.07 mag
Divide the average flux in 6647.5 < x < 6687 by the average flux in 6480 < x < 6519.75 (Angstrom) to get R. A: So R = 0.96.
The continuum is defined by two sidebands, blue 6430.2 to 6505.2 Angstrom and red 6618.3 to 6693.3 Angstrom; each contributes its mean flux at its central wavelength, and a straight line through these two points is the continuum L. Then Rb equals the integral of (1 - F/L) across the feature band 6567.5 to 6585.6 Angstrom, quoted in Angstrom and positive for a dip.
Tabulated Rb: 0.9 Angstrom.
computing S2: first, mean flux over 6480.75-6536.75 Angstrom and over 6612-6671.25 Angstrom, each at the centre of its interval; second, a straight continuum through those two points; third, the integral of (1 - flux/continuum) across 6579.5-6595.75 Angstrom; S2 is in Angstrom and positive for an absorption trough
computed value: 0.2 Angstrom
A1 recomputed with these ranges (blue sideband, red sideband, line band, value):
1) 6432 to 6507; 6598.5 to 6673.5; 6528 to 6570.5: 0.09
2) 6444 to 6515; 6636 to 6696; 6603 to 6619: 0.01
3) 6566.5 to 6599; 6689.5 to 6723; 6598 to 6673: -0.02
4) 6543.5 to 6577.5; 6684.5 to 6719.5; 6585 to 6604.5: -0.08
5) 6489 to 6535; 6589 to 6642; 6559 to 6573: 0.21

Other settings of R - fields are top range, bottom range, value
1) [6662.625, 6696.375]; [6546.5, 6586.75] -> 1.07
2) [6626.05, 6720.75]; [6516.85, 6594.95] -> 1.02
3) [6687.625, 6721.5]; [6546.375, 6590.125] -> 1.06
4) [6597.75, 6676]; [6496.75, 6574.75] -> 1.02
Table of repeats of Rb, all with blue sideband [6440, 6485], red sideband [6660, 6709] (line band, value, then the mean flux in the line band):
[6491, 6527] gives 0.2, 9.15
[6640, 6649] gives 0.0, 8.82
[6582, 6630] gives 0.4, 8.89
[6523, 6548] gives 0.4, 9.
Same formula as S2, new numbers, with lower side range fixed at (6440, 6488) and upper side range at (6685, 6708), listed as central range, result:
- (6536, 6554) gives 0.6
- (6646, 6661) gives 0.1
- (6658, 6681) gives 0.1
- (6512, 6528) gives 0.1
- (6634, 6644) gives 0.0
